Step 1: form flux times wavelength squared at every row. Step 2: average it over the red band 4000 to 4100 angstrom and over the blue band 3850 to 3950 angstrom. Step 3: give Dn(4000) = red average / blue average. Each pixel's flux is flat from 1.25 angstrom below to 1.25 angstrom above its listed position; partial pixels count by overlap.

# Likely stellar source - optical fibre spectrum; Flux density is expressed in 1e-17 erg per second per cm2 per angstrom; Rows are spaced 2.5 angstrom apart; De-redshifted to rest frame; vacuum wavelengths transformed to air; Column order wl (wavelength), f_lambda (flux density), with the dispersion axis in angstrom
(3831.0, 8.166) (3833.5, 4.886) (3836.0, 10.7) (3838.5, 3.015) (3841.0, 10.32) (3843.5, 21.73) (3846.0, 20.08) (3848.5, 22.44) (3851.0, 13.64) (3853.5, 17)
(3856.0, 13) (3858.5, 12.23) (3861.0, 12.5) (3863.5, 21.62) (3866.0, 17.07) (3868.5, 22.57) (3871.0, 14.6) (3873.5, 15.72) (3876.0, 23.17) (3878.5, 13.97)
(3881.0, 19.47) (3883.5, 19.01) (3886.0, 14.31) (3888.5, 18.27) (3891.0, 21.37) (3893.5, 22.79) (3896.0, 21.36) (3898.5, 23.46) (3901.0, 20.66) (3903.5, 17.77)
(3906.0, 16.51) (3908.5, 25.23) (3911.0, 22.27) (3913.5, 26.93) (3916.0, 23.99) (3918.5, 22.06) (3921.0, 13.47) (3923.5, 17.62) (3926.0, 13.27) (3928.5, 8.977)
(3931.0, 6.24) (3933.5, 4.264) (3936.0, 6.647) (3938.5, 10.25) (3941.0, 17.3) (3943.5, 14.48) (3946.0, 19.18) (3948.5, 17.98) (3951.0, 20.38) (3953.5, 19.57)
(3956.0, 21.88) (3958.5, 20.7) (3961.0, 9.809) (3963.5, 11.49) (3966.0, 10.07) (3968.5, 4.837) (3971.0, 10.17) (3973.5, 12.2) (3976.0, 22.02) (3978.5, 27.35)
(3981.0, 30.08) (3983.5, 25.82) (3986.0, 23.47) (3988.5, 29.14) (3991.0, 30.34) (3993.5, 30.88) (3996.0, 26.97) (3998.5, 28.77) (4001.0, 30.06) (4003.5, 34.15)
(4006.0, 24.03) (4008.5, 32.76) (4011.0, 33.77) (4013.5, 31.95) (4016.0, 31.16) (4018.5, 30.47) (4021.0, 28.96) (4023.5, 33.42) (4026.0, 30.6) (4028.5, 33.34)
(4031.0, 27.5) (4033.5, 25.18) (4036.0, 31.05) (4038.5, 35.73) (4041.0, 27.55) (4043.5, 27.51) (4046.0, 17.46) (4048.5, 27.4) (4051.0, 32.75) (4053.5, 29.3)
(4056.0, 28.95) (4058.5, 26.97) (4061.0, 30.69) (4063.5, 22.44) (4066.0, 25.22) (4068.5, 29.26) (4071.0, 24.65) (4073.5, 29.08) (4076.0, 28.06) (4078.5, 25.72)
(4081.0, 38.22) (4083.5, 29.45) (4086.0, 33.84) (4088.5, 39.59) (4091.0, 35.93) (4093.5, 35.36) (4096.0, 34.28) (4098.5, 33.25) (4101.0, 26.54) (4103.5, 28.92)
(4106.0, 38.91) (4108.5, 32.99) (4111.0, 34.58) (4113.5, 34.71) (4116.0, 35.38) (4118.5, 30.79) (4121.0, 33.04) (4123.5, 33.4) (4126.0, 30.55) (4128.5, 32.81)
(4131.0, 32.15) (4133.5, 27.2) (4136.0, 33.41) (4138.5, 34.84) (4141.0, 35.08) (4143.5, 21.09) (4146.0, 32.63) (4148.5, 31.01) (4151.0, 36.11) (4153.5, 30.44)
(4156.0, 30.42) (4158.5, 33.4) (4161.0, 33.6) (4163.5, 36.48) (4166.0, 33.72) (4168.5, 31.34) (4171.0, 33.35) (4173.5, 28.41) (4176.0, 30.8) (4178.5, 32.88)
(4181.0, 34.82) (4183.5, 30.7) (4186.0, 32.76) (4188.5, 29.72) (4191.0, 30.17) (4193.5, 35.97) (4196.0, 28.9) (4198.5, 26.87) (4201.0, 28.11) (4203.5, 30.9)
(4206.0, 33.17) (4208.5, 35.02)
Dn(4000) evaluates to 1.91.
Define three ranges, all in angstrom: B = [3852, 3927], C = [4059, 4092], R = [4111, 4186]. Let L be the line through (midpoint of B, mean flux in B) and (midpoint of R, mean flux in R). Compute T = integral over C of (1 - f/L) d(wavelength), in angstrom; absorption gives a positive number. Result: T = -1.8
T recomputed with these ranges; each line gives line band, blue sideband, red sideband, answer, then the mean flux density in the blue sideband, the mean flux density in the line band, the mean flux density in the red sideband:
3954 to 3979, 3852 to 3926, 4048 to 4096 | 9.36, 18.9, 14.8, 30.3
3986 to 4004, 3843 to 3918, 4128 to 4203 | -3.90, 19.2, 29.4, 31.6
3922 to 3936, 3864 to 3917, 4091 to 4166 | 7.74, 20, 9.83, 32.6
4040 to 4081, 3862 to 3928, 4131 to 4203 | -0.88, 19.4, 27.4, 31.6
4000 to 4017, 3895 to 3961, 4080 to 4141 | -4.74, 17.2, 31.1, 33.4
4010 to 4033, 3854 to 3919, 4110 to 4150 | -4.09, 19.2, 31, 32.1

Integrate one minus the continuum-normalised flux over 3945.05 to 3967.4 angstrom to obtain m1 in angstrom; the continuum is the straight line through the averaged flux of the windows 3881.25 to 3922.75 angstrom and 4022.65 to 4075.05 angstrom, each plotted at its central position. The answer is 6.38 angstrom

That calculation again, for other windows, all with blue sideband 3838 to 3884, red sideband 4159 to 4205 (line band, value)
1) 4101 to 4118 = -3.1 angstrom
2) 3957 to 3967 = 3.8 angstrom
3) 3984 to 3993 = -2.0 angstrom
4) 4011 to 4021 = -3.1 angstrom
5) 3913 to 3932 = 3.1 angstrom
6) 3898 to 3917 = -3.2 angstrom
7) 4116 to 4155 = -3.0 angstrom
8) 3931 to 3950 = 7.4 angstrom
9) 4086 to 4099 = -3.9 angstrom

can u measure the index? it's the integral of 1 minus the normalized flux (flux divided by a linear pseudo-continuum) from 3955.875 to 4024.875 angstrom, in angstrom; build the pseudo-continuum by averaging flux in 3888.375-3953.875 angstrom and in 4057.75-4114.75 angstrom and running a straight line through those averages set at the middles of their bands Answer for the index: -2.9 angstrom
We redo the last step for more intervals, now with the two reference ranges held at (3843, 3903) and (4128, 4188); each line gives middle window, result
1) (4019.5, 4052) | -3.7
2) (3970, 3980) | 2.1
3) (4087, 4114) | -4.5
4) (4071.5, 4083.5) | -0.7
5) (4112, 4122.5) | -1.2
